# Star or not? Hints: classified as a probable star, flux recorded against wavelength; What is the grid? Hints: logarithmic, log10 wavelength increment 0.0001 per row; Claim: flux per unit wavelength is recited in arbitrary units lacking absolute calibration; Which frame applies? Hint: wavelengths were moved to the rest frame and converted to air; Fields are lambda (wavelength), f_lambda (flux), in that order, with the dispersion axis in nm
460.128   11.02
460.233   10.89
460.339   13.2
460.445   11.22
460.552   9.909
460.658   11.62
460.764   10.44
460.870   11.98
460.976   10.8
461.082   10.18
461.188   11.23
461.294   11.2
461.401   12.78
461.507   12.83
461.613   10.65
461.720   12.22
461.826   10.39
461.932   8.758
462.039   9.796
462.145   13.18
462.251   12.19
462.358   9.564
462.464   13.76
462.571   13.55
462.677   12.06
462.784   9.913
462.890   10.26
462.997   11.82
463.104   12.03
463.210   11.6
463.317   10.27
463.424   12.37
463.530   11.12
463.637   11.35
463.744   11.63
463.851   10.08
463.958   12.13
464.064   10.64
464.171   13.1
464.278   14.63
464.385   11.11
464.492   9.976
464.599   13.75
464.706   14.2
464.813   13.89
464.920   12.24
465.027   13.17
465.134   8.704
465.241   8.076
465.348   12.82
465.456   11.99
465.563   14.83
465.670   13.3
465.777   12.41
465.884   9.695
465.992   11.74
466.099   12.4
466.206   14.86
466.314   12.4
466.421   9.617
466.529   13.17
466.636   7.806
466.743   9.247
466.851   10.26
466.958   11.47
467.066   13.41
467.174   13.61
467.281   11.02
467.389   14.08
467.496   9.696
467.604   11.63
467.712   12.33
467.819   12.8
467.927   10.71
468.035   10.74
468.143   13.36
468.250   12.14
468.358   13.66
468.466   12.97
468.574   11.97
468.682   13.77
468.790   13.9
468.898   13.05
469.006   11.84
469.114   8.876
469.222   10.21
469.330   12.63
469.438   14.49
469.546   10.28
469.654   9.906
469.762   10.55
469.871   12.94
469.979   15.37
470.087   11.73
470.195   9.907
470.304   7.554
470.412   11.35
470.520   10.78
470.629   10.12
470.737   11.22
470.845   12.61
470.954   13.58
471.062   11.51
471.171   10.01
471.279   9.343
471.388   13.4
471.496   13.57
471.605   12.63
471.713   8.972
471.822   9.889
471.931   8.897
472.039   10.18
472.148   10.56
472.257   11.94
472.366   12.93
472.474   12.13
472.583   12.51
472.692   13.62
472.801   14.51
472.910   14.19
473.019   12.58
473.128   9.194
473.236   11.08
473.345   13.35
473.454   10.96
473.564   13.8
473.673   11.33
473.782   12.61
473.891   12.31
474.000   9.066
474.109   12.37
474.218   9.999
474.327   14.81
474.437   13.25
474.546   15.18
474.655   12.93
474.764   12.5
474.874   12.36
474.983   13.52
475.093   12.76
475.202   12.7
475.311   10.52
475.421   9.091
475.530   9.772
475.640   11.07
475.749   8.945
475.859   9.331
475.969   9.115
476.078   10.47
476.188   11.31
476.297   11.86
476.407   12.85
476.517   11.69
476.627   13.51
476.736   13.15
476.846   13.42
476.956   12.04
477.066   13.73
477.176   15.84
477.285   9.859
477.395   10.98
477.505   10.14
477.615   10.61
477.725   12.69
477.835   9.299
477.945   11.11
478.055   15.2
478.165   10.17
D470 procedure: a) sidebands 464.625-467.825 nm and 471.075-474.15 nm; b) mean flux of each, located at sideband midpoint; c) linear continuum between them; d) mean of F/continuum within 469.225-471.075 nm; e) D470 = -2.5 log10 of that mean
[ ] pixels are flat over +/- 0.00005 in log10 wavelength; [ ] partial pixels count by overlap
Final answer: 0.02 mag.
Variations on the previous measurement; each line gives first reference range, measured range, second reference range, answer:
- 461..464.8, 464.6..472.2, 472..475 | 0.03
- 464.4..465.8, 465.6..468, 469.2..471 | 0.02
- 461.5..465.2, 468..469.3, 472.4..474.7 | -0.01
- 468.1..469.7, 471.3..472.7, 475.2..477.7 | 0.03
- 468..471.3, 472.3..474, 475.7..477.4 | -0.05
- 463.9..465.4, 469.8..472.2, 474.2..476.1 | 0.06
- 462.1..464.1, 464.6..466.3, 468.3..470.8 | -0.07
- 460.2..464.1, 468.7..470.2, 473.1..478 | -0.03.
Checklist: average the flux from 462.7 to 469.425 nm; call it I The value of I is 11.9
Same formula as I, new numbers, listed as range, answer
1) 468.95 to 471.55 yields 11.4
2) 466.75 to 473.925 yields 11.8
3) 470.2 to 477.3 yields 11.8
